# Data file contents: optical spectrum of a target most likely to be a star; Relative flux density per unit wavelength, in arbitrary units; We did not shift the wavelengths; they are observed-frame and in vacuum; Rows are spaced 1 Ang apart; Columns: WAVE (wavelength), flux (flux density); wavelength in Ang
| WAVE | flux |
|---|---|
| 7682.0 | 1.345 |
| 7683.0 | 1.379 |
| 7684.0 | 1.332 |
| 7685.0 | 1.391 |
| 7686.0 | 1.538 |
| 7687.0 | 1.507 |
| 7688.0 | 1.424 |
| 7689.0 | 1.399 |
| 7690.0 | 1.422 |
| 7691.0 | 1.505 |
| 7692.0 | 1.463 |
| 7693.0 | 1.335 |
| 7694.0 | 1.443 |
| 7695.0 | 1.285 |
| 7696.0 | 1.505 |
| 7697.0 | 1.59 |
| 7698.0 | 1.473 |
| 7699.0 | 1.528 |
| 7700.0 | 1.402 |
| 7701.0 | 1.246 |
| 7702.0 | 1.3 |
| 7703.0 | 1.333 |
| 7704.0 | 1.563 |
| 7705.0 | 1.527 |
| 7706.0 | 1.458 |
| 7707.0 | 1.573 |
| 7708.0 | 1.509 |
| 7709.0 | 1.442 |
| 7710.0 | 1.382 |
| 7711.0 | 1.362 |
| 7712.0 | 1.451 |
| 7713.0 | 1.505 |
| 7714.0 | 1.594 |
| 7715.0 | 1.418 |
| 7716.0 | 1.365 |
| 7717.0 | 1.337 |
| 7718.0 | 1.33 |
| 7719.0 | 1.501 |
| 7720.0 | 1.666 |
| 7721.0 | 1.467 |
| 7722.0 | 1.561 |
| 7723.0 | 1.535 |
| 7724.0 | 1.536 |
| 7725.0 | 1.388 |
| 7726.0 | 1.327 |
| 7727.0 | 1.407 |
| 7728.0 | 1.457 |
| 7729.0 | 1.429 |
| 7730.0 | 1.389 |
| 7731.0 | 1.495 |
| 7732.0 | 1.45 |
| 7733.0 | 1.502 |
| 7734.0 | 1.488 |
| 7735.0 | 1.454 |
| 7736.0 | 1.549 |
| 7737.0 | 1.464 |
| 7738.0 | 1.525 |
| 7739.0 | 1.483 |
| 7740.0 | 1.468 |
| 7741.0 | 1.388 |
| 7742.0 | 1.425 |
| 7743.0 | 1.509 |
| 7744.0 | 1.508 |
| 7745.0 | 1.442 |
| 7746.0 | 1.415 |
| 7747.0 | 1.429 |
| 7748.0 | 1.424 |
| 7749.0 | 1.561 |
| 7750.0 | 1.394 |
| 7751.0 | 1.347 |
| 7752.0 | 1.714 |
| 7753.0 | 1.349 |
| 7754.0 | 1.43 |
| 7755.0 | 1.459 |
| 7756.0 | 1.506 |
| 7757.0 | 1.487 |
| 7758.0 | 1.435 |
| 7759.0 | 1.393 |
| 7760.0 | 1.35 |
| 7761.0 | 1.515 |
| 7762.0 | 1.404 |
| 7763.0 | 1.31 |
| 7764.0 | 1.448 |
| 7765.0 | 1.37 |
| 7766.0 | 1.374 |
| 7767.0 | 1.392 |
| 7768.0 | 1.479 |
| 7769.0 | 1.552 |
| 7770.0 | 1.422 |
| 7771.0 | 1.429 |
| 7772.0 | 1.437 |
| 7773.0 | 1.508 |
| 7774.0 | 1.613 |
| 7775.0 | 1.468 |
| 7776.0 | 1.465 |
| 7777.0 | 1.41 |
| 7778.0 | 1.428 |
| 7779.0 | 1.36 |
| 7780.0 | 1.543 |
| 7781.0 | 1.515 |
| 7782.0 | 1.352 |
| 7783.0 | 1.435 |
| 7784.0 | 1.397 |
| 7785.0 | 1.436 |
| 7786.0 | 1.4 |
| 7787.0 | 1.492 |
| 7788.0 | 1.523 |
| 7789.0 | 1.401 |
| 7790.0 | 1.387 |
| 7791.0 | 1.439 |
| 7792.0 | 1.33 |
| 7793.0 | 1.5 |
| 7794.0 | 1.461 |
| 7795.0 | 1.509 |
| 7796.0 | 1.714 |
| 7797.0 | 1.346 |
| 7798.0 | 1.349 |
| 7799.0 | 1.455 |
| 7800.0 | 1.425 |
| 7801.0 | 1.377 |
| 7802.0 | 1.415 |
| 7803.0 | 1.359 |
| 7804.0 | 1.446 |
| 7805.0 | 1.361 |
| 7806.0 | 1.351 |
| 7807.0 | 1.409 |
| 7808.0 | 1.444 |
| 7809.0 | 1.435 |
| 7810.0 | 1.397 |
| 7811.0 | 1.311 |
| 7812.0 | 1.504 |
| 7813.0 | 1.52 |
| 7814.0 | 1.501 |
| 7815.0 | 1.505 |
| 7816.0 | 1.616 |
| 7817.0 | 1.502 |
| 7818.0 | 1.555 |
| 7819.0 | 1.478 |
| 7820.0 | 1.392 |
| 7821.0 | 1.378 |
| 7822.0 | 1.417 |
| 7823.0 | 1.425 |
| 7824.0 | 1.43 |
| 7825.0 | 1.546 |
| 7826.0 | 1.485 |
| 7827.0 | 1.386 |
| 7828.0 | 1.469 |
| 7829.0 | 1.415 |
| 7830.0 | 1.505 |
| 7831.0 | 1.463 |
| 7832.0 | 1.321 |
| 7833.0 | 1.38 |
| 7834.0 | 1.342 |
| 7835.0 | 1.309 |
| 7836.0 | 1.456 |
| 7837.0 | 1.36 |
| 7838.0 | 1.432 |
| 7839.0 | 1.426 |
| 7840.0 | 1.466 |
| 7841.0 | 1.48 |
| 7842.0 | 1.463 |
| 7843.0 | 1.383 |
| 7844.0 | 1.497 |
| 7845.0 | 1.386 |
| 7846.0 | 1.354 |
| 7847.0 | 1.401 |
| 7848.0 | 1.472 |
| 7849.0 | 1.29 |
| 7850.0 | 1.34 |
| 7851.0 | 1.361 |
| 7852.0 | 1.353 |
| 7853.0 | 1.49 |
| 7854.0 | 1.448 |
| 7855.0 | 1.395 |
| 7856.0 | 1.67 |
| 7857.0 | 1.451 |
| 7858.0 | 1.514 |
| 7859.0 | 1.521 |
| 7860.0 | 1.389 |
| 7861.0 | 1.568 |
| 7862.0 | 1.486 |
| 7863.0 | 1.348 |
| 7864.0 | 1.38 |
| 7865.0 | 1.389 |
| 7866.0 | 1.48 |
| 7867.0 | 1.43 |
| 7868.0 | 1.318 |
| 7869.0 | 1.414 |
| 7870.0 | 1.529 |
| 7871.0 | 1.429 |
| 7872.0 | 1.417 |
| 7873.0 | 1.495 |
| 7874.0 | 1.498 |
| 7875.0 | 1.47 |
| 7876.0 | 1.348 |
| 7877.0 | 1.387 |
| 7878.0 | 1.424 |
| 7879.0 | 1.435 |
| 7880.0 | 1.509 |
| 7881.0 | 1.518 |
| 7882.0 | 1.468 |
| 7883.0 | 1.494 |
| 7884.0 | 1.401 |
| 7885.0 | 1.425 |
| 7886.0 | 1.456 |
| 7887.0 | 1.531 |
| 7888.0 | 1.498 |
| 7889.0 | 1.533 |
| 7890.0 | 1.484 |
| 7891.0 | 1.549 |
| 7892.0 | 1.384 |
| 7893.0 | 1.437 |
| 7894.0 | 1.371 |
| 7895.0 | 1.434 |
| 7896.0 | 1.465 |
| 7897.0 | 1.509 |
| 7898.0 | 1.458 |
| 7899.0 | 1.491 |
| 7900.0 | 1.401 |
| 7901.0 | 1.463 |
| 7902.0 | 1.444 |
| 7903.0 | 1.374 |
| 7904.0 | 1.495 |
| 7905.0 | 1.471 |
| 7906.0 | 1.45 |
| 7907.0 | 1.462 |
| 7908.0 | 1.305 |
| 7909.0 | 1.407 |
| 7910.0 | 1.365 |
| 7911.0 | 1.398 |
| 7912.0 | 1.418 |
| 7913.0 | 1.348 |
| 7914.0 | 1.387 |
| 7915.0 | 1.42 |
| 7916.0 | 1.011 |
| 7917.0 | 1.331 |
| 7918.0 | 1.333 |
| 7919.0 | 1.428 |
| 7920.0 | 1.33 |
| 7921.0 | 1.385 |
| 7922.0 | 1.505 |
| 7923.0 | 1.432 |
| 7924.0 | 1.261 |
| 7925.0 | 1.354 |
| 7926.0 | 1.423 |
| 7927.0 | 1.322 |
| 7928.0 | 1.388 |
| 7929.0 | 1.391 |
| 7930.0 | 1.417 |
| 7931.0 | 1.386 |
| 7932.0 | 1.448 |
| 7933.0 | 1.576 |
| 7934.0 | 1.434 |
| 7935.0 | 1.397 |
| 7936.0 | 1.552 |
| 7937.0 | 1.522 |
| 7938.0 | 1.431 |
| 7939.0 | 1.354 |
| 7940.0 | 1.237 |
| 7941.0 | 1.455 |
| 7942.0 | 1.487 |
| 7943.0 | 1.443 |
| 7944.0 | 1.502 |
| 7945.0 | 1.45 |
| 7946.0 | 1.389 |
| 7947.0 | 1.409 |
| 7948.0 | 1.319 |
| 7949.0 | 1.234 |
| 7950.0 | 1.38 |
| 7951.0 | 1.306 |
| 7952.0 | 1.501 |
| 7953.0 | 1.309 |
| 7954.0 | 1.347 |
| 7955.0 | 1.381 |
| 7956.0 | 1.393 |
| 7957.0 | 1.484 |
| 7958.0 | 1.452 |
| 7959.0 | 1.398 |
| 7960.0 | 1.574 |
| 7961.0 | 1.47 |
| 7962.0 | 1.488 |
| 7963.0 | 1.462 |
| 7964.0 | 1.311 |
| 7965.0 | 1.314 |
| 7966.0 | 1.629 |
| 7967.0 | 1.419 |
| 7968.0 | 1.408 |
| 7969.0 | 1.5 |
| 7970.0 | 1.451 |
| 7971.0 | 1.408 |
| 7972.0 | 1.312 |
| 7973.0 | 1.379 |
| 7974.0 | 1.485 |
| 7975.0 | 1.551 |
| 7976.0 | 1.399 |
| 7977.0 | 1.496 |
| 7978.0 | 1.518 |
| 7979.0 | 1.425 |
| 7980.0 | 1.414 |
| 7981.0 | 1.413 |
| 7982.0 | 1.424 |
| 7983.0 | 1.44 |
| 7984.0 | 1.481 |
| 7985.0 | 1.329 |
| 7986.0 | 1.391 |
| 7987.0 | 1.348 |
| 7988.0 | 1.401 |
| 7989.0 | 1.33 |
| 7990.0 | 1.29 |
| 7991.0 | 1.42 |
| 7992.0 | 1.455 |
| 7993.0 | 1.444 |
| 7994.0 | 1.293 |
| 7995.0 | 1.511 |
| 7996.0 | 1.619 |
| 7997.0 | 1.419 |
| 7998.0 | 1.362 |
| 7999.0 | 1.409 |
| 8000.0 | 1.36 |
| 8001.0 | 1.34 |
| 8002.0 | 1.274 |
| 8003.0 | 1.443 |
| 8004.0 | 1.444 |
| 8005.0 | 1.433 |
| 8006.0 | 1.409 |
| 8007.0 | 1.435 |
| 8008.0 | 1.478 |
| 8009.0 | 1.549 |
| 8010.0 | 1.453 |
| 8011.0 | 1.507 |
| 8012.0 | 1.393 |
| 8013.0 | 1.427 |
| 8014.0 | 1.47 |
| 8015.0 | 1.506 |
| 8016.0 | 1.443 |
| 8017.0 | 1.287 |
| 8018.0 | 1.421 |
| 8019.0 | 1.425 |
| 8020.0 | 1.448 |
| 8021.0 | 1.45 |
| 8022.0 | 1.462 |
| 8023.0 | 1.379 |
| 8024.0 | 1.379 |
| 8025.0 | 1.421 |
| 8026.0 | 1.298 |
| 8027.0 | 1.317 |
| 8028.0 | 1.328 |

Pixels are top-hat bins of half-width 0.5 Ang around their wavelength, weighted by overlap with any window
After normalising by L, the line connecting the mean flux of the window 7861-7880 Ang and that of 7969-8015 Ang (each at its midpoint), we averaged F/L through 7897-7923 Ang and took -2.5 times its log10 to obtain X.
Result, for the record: 0.02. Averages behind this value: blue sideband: 1.43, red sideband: 1.42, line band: 1.4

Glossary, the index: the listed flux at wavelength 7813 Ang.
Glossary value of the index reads 1.52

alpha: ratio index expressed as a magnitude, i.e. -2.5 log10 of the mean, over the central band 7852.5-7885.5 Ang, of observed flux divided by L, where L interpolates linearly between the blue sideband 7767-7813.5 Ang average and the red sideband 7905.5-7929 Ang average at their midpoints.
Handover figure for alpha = -0.04 mag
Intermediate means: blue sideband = 1.44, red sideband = 1.37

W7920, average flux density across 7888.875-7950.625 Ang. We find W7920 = 1.41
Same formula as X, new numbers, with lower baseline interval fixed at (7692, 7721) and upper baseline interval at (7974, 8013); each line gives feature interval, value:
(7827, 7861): 0.01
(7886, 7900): -0.03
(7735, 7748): -0.02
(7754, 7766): 0.01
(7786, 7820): -0.01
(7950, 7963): 0.00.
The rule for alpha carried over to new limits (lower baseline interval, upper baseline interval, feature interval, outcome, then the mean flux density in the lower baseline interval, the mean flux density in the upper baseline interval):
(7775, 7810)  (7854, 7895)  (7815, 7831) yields -0.02 mag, 1.43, 1.46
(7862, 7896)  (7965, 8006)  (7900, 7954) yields 0.03 mag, 1.45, 1.42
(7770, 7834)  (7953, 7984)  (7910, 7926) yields 0.06 mag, 1.44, 1.44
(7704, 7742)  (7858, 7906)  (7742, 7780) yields 0.01 mag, 1.47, 1.45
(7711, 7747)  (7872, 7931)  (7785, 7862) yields 0.00 mag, 1.46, 1.42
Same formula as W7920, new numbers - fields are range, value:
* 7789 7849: 1.43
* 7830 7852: 1.4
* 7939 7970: 1.41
